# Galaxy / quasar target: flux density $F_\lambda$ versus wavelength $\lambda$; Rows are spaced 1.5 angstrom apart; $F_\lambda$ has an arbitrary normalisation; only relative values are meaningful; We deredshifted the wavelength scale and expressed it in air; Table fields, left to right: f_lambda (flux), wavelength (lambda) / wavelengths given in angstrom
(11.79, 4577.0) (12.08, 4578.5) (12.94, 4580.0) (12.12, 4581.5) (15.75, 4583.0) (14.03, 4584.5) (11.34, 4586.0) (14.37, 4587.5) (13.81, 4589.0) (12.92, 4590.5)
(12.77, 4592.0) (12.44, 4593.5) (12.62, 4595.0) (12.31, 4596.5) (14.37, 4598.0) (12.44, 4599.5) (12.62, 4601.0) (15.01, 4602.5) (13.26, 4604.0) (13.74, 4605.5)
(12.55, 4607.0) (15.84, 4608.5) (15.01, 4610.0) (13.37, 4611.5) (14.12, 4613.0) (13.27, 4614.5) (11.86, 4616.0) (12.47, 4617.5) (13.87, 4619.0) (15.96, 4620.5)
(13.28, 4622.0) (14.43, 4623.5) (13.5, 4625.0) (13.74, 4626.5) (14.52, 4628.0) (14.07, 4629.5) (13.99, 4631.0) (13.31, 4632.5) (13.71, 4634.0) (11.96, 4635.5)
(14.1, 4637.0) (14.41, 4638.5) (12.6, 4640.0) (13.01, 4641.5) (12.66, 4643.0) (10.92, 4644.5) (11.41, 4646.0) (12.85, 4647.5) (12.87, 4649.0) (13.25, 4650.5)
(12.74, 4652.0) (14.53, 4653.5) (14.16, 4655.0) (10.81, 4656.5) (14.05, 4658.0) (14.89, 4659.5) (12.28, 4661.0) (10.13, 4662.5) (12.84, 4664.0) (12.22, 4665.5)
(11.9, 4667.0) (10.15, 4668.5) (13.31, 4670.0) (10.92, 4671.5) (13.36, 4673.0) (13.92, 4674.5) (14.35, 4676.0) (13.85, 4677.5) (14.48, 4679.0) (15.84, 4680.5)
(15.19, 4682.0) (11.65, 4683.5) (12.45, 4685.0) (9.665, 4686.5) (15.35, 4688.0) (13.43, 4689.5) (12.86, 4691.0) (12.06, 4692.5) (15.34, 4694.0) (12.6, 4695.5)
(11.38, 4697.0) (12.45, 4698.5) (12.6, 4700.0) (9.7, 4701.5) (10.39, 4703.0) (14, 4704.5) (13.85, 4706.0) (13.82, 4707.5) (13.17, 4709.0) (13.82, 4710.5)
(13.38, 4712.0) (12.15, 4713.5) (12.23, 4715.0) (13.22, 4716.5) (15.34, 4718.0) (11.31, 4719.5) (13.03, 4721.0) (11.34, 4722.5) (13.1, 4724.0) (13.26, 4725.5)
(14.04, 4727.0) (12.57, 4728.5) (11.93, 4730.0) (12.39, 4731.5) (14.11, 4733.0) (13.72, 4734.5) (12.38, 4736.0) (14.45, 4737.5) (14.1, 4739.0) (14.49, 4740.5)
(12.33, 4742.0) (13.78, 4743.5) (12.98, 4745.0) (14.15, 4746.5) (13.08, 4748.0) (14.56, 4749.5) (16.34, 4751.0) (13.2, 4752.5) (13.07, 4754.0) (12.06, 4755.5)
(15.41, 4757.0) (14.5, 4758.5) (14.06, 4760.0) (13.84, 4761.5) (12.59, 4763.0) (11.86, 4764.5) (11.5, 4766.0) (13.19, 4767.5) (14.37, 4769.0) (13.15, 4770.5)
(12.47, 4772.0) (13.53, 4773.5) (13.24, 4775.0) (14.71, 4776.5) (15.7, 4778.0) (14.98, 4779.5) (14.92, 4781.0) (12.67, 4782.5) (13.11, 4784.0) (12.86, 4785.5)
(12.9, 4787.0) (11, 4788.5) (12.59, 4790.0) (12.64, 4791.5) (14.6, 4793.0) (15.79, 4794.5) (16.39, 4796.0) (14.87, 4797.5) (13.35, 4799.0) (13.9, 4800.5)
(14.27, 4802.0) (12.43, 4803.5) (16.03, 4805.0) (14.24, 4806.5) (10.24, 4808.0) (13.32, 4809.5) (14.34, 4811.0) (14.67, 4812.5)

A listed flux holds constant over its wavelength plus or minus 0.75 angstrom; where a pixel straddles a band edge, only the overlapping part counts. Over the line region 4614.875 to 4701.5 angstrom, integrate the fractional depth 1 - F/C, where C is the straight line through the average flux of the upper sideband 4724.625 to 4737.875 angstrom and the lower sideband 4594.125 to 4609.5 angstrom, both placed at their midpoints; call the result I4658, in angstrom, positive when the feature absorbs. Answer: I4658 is 1.8 angstrom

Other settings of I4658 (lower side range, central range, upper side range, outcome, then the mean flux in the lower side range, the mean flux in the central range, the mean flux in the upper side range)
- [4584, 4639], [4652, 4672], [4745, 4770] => 1.55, 13.5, 12.5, 13.6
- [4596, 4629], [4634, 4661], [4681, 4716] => 0.66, 13.7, 13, 12.8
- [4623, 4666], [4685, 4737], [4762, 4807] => 2.10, 13.1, 12.8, 13.7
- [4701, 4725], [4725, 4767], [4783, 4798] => -1.00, 12.8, 13.5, 13.6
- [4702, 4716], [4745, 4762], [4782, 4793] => -1.59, 12.9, 14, 12.7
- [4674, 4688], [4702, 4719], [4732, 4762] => 0.69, 13.6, 13.1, 13.8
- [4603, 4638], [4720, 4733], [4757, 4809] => 0.86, 13.8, 12.8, 13.6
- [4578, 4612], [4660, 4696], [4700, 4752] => 0.87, 13.4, 12.9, 13.2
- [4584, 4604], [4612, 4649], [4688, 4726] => -0.78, 13.2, 13.3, 12.8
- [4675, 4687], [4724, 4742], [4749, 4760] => 0.80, 13.5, 13.3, 14.1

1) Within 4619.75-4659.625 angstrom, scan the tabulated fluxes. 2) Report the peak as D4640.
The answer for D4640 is 15.96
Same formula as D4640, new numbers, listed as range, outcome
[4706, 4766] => 16.34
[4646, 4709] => 15.84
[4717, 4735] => 15.34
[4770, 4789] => 15.7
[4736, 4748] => 14.49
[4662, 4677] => 14.35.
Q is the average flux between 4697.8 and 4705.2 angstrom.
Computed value 11.8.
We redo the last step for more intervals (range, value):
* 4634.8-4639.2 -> 13.5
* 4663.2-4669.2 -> 11.8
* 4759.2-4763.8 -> 13.5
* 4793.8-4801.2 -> 14.9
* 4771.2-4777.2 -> 13.5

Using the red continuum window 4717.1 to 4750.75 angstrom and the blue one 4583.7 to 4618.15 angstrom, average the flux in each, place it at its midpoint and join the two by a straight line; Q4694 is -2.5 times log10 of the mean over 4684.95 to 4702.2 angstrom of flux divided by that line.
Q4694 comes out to 0.07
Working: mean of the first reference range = 13.3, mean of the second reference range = 13.3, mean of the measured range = 12.5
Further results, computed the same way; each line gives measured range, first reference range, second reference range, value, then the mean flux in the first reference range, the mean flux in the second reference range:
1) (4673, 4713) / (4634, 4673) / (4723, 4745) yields -0.015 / 12.6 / 13.3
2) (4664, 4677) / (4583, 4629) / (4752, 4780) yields 0.083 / 13.6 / 13.5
